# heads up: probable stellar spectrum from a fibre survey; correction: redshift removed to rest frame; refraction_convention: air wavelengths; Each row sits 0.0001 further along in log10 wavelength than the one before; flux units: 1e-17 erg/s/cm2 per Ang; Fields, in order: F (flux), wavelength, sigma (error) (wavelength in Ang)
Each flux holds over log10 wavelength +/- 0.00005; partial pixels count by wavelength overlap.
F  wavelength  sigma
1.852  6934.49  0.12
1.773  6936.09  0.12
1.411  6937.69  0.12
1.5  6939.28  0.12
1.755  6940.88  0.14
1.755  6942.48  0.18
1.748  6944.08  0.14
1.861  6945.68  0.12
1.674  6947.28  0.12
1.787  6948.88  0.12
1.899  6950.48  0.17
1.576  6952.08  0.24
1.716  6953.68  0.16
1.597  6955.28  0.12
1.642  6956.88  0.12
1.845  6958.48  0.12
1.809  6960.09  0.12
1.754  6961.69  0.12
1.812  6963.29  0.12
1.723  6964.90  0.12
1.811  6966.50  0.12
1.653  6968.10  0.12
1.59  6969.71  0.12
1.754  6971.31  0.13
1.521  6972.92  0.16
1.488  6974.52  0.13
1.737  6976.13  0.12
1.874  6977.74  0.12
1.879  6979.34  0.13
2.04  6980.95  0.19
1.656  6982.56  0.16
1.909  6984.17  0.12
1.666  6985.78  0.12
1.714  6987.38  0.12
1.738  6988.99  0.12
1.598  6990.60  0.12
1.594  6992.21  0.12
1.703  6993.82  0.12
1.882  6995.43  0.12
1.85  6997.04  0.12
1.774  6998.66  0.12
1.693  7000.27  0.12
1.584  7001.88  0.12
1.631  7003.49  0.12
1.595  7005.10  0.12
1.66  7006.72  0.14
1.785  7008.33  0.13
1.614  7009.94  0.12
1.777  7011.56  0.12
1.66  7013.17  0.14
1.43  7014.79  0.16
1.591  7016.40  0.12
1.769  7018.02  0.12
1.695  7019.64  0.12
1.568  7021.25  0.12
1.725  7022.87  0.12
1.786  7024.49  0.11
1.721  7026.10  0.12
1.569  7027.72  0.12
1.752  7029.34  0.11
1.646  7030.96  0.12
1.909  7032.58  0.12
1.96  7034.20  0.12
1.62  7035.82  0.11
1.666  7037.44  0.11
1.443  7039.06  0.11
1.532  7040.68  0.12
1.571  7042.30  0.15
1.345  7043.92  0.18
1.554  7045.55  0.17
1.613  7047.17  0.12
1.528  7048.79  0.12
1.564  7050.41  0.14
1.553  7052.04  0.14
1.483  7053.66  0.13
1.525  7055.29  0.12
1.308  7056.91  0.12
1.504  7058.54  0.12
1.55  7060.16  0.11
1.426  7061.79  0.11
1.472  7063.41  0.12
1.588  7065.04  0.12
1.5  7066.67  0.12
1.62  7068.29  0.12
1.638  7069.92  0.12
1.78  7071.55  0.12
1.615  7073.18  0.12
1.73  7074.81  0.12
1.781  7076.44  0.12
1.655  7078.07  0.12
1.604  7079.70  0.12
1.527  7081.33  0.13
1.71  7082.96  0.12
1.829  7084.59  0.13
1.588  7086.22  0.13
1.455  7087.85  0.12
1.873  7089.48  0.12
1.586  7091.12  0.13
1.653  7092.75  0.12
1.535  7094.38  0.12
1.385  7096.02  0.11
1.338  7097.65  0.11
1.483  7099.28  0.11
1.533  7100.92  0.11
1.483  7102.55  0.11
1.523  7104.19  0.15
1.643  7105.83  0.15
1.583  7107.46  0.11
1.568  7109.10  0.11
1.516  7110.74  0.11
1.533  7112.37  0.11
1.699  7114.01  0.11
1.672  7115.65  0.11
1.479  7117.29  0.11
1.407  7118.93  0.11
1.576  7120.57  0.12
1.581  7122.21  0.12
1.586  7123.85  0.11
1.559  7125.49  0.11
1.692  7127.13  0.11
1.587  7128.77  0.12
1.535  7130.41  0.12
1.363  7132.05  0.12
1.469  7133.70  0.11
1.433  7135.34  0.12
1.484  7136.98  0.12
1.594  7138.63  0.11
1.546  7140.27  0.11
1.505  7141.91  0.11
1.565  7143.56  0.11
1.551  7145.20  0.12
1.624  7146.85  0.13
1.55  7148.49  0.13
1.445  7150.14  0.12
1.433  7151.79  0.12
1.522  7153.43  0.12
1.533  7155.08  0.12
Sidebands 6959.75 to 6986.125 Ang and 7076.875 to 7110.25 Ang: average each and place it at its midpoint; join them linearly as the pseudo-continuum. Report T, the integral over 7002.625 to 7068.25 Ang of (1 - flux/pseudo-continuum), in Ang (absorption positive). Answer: 2.20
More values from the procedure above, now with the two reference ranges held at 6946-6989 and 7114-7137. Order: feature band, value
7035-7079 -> 1.7 Ang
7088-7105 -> 0.4 Ang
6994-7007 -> -0.1 Ang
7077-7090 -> -0.5 Ang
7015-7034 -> -0.4 Ang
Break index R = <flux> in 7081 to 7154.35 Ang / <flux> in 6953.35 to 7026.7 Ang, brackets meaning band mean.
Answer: 0.9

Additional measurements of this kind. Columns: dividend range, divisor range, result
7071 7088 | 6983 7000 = 0.96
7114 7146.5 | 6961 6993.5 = 0.89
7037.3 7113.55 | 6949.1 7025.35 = 0.91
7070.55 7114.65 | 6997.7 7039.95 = 0.95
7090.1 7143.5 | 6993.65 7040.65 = 0.91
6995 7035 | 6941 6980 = 0.98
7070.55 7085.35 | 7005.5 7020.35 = 1.02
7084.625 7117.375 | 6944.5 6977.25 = 0.91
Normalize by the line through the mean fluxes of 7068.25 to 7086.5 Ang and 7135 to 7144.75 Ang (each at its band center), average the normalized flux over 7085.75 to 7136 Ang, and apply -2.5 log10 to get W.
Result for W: 0.04 mag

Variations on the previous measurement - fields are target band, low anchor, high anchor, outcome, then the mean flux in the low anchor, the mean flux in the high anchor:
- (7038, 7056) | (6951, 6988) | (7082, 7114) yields 0.079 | 1.73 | 1.57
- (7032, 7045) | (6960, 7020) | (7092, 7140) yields 0.013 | 1.71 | 1.53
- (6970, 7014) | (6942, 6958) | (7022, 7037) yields 0.011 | 1.73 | 1.74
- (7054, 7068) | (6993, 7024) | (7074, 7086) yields 0.134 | 1.68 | 1.69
